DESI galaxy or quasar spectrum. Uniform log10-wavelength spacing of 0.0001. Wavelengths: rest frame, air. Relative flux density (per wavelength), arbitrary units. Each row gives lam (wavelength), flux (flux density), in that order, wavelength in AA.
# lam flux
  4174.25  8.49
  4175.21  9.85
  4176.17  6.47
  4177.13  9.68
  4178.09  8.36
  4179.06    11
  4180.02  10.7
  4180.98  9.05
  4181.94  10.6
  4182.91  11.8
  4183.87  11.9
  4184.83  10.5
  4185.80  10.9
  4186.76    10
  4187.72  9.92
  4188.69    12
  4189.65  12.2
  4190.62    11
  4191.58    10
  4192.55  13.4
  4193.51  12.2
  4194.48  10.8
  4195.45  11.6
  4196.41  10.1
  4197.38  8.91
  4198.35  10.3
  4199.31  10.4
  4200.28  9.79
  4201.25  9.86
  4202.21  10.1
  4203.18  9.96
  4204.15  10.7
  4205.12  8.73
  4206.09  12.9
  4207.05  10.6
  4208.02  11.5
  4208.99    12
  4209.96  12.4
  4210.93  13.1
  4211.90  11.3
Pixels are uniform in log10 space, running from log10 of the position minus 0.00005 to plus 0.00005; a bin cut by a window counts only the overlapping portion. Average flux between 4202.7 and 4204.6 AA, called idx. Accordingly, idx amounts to 10.3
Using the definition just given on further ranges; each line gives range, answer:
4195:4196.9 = 10.8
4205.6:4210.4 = 11.9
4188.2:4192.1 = 11.3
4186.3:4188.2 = 9.98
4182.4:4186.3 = 11.3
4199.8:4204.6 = 10.1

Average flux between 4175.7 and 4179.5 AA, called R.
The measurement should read 8.85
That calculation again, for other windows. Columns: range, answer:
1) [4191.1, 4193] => 11.7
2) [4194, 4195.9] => 11.2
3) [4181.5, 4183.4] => 11.2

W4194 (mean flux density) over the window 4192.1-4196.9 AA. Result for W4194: 11.6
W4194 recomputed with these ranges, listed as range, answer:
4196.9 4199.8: 9.87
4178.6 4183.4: 10.6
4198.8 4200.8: 10.1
